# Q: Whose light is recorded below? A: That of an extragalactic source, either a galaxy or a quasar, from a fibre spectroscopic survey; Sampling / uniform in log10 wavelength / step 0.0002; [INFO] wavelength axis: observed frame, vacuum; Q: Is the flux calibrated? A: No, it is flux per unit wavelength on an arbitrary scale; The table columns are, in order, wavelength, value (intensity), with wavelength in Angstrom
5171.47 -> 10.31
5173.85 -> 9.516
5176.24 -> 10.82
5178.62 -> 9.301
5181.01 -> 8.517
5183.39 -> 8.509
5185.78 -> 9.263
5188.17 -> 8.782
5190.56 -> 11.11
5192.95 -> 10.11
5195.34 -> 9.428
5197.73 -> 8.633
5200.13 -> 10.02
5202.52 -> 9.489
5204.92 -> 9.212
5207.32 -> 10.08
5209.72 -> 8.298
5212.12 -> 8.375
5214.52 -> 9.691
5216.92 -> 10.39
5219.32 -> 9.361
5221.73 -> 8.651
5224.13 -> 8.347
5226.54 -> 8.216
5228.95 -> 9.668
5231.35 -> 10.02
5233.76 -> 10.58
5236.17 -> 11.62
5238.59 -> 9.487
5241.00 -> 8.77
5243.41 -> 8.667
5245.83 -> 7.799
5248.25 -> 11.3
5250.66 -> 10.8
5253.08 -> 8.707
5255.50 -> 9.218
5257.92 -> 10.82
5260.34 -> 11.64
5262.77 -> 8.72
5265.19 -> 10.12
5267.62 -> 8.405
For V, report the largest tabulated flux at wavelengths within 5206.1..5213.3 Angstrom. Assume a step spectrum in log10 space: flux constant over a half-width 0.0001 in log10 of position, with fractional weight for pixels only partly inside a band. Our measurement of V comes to 10.08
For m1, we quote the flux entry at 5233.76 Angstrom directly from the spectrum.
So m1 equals 10.58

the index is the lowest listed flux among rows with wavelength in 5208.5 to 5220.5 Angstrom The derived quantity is 8.298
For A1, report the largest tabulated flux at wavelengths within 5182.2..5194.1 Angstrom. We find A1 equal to 11.11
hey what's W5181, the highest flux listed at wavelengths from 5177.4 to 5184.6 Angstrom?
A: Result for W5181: 9.301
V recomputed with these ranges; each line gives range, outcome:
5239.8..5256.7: 11.3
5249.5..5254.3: 10.8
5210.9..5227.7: 10.39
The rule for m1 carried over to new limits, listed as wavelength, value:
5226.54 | 8.216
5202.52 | 9.489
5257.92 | 10.82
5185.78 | 9.263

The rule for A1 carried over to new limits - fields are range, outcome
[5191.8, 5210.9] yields 10.11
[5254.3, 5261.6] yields 11.64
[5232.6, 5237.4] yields 11.62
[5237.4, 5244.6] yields 9.487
